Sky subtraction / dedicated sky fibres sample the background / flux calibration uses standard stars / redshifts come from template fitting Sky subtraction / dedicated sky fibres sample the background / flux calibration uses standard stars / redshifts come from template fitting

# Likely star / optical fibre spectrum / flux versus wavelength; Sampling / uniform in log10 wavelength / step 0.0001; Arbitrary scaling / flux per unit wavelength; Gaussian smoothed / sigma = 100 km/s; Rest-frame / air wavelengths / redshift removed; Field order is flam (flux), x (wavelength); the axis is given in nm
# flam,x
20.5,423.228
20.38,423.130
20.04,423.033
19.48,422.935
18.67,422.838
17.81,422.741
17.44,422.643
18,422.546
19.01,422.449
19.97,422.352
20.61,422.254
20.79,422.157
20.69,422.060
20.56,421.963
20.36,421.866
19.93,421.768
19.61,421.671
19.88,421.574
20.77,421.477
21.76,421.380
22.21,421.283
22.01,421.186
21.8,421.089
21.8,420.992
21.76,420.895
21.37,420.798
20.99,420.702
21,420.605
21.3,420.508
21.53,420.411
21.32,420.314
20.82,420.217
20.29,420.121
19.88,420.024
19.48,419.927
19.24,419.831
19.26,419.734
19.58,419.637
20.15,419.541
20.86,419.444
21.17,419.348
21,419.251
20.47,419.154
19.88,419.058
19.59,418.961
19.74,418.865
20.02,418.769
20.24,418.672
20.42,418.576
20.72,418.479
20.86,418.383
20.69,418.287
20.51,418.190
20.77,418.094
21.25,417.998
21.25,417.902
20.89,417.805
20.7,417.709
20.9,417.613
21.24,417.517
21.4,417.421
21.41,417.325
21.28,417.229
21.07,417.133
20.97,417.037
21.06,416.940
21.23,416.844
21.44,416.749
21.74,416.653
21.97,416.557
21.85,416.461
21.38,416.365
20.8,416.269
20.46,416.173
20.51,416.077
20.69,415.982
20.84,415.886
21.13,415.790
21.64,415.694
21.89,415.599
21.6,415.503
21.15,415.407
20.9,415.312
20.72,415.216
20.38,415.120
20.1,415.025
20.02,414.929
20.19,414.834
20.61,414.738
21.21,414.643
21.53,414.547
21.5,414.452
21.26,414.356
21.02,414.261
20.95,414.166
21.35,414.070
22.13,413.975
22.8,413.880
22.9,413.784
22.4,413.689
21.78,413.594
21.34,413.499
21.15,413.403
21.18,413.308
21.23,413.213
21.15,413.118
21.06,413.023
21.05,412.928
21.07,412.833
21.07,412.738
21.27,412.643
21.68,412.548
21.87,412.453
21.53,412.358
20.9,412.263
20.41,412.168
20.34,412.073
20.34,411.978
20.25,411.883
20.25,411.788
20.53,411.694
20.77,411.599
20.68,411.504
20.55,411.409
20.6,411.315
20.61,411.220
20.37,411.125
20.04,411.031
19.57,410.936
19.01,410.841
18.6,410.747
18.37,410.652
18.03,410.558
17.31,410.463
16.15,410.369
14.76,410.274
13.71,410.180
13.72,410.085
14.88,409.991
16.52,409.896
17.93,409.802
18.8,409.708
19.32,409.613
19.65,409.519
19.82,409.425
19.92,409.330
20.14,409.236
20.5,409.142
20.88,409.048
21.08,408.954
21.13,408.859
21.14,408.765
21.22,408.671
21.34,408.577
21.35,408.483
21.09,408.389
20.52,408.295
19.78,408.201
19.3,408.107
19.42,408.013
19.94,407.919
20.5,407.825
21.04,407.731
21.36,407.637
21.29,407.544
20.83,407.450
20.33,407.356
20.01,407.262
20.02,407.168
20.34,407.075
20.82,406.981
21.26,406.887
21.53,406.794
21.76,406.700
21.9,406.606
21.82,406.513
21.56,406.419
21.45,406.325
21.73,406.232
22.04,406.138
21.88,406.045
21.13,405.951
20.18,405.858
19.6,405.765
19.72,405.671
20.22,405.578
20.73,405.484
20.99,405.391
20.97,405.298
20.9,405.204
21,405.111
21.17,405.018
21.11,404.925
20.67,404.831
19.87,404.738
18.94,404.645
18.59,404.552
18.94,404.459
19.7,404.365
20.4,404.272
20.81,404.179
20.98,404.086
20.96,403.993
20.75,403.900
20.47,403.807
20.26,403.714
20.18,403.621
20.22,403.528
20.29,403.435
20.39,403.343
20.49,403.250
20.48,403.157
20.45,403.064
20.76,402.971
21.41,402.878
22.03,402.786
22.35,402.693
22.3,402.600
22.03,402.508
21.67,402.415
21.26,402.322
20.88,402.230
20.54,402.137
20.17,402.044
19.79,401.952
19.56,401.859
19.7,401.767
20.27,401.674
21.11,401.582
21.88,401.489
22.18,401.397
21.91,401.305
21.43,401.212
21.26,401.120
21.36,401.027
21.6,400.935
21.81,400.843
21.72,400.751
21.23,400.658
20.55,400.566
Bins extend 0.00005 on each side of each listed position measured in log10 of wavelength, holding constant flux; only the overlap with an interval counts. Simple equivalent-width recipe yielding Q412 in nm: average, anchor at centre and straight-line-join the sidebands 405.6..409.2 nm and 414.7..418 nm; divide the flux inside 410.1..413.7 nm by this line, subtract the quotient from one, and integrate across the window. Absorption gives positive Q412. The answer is 0.16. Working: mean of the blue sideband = 20.9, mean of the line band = 20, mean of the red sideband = 21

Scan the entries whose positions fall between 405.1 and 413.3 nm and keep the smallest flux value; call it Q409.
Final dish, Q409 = 13.71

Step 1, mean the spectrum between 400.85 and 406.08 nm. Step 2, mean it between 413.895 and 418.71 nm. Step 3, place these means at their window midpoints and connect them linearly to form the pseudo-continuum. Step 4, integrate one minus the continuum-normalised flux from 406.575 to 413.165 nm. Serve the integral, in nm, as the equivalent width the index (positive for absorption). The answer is 0.30 nm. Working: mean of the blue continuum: 20.7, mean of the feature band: 19.9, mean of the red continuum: 21.1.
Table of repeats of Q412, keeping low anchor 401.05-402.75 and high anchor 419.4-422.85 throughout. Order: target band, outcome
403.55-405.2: 0.06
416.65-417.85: -0.04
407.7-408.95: 0.02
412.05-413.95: -0.07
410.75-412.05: 0.03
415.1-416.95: -0.06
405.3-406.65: -0.01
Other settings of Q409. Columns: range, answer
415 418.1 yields 20.1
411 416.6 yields 20.02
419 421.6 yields 19.24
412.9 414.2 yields 20.95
